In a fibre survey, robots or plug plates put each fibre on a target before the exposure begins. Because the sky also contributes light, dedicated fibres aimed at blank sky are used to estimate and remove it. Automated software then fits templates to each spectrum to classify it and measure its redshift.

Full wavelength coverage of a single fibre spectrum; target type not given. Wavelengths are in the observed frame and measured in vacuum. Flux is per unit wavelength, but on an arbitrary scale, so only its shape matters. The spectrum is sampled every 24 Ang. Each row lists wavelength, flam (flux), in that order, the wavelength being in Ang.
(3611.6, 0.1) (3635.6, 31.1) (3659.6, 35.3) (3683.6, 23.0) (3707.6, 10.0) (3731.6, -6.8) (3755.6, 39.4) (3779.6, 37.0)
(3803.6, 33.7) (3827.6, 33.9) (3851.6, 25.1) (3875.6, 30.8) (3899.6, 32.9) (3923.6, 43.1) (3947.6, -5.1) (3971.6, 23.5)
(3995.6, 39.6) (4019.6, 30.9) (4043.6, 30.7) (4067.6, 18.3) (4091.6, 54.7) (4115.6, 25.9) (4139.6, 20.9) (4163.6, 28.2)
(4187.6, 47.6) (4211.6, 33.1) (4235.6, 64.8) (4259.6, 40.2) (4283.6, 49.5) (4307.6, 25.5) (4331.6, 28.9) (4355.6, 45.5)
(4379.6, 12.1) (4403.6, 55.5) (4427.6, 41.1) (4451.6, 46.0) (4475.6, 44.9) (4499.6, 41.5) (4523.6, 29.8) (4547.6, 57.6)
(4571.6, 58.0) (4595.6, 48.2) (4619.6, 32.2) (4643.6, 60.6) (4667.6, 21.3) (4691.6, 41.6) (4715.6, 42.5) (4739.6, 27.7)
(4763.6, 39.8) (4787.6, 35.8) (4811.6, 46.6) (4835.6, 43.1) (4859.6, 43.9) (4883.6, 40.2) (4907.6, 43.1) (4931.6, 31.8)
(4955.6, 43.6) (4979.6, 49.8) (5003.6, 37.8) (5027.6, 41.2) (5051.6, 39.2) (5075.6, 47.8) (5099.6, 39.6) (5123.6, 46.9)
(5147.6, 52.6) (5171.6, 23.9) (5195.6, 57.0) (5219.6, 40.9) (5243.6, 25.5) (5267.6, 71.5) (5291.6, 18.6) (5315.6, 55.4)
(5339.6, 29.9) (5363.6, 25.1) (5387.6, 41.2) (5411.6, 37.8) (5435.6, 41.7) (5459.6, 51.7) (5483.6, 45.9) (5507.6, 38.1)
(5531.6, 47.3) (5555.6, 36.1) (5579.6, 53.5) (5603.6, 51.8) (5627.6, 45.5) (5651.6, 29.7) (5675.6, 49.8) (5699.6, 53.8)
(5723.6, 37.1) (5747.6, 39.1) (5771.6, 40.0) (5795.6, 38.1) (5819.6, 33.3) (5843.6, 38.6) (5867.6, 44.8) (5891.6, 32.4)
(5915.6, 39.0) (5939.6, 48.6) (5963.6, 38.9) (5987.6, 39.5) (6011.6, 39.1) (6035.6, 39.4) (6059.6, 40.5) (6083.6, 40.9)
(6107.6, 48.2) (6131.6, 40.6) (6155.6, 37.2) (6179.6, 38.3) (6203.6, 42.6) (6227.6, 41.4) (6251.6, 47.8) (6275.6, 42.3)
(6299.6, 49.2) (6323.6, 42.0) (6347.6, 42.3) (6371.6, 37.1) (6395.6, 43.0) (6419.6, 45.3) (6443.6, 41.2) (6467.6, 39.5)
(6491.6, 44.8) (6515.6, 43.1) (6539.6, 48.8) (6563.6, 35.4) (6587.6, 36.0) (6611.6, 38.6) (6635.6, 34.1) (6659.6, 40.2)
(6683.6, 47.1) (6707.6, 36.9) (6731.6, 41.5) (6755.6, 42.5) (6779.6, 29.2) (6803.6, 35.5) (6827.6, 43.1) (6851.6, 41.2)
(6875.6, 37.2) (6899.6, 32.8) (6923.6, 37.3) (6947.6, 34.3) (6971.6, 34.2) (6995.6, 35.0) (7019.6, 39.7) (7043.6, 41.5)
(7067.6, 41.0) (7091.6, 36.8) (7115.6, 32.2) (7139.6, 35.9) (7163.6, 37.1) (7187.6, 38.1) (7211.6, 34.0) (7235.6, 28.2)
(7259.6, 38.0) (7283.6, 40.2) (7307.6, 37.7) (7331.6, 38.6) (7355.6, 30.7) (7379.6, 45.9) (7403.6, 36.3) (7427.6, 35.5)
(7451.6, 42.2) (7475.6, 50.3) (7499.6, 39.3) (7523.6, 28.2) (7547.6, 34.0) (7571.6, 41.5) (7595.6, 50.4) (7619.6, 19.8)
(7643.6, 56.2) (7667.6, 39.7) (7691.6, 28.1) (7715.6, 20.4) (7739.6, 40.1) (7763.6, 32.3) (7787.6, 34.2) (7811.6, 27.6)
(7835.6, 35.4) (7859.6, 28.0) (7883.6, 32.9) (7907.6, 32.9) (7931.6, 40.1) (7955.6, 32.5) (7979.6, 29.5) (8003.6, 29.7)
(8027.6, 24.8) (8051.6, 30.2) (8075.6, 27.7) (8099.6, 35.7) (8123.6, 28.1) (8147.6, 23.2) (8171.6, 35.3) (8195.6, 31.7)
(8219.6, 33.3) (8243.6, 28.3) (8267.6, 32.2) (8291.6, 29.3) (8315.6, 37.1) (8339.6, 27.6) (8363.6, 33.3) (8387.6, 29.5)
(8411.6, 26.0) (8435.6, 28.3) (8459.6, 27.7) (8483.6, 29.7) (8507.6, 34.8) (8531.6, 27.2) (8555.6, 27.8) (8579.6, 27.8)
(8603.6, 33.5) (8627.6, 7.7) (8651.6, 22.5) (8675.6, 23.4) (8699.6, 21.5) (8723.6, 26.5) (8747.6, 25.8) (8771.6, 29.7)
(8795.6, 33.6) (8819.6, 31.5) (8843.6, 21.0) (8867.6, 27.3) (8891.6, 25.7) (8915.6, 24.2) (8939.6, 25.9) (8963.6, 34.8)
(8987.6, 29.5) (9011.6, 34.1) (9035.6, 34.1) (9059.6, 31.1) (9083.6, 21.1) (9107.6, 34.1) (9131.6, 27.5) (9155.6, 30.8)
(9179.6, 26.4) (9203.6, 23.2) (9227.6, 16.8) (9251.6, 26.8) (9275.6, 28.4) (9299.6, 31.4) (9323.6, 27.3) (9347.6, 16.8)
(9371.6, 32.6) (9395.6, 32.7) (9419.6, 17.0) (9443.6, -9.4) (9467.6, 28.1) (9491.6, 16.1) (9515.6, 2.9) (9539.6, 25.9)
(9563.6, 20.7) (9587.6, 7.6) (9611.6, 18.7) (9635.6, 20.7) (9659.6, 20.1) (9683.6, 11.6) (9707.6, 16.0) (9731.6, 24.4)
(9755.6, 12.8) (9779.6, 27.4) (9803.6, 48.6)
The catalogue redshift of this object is 0.14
